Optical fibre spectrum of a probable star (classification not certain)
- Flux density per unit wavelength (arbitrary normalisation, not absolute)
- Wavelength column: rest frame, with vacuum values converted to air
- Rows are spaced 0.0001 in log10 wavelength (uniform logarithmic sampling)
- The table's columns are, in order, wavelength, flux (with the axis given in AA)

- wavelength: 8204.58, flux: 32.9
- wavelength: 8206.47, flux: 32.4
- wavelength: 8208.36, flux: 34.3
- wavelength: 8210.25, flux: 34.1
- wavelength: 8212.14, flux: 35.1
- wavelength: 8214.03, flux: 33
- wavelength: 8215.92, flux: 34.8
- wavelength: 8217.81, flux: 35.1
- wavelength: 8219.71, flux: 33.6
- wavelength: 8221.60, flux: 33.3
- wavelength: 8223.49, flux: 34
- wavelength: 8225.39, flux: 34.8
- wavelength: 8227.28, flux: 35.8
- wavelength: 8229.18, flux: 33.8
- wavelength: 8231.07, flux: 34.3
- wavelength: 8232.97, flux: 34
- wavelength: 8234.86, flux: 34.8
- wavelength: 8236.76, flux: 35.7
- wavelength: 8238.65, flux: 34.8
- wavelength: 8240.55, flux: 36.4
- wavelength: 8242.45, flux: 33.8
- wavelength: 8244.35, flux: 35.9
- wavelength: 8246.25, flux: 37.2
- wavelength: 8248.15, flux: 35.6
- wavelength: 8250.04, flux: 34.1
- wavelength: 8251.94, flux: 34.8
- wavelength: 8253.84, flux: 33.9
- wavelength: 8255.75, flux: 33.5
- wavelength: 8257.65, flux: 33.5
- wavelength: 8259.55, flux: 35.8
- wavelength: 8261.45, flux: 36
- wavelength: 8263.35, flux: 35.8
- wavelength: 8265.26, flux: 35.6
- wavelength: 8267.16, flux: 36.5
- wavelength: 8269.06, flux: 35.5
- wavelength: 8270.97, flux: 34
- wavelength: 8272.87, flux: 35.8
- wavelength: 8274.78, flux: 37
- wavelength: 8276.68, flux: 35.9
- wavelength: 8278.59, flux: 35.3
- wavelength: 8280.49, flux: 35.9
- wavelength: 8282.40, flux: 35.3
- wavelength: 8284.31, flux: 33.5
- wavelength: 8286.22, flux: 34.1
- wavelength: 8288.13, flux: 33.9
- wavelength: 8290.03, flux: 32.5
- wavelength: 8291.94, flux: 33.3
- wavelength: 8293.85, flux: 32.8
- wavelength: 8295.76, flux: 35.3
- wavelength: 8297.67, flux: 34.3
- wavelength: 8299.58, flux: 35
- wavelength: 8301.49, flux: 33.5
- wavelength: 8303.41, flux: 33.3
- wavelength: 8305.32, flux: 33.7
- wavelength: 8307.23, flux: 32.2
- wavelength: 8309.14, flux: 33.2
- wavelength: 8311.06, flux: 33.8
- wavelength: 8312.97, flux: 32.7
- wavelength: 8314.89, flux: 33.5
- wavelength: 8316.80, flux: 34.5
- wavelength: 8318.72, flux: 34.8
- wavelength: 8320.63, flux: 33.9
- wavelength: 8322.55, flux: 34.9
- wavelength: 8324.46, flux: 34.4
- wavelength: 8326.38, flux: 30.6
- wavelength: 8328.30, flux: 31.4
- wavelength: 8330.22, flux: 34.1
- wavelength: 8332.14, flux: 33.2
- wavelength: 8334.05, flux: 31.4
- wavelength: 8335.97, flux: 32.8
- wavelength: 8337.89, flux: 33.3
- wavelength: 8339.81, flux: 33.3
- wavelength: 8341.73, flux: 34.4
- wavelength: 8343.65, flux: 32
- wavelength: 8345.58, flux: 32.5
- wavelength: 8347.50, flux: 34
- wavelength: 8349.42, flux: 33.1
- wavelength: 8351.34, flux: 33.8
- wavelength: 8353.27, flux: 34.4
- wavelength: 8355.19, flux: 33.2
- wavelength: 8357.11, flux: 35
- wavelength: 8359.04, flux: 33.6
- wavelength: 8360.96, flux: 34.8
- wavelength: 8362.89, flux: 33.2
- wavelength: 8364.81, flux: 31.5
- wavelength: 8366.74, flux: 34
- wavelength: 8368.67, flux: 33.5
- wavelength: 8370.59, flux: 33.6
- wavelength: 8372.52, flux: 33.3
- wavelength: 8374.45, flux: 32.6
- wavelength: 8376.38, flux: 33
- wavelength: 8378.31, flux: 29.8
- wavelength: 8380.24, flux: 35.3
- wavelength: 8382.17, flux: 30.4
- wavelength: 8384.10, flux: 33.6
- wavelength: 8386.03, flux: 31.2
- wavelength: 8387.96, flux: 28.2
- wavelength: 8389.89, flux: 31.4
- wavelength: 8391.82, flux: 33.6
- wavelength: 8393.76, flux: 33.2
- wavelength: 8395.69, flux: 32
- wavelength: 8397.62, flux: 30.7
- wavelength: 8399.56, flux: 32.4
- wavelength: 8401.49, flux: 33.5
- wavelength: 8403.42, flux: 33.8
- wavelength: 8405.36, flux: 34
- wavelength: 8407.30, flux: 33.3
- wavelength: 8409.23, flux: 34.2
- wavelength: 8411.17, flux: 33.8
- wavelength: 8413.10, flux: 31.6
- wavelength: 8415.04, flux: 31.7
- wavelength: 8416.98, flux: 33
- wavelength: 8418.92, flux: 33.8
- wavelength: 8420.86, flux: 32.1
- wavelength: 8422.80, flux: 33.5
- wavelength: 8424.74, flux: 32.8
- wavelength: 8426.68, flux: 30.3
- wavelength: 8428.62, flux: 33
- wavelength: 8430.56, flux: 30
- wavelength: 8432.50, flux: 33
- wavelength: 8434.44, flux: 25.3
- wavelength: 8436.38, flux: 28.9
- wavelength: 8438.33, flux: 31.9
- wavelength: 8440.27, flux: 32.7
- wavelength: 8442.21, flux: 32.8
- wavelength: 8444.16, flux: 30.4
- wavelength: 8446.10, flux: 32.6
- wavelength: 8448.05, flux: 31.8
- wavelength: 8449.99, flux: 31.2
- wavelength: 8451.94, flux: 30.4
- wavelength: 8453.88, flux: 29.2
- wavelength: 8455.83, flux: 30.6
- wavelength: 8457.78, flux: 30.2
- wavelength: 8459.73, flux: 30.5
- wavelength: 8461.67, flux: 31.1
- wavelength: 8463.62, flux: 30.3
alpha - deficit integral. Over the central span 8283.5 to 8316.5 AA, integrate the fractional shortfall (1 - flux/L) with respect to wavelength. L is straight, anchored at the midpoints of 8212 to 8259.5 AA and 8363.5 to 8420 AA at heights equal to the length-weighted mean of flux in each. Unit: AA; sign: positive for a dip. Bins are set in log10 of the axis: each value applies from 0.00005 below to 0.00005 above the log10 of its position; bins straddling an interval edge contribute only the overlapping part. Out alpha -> 0.2 AA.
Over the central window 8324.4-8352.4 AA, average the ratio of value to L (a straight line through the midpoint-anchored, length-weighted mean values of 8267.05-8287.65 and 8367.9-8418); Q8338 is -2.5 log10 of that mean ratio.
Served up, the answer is 0.03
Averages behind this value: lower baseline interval 35.3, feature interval 32.9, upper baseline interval 32.6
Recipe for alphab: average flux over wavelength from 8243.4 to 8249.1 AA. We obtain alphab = 36.3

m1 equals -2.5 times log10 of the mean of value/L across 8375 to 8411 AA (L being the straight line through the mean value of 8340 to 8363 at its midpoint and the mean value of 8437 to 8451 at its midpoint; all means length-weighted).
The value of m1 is 0.013 mag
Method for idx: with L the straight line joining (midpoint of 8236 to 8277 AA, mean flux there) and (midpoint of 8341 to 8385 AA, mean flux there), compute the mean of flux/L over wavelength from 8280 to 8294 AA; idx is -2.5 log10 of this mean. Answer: 0.03 mag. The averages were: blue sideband 35.3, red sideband 33.2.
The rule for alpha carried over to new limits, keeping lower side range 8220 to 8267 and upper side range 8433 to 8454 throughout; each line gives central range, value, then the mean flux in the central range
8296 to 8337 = -0.04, 33.4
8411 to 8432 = -0.71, 32.3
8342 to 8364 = -0.66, 33.6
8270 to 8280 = -0.40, 35.6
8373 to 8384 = -0.09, 32.4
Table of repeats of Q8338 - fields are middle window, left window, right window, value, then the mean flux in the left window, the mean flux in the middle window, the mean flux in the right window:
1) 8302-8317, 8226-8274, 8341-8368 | 0.029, 35.1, 33.3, 33.5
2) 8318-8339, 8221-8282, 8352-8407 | 0.019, 35.1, 33.2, 32.8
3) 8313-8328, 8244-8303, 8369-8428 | 0.012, 34.8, 33.6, 32.5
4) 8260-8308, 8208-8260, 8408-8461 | -0.025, 34.6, 34.7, 31.5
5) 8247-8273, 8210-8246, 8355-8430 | -0.024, 34.6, 35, 32.7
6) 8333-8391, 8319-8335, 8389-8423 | 0.003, 33.1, 32.9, 32.9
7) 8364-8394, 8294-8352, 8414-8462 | 0.001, 33.4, 32.4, 31.3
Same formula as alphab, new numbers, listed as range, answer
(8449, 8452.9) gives 30.8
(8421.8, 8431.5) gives 31.9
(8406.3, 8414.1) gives 33.2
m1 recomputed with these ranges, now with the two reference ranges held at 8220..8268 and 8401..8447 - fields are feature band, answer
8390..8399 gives 0.01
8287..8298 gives 0.02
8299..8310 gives 0.02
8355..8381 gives -0.01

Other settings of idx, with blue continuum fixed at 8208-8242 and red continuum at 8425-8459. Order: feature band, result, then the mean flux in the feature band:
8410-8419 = -0.05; 32.7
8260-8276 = -0.06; 35.8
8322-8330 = 0.00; 32.8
